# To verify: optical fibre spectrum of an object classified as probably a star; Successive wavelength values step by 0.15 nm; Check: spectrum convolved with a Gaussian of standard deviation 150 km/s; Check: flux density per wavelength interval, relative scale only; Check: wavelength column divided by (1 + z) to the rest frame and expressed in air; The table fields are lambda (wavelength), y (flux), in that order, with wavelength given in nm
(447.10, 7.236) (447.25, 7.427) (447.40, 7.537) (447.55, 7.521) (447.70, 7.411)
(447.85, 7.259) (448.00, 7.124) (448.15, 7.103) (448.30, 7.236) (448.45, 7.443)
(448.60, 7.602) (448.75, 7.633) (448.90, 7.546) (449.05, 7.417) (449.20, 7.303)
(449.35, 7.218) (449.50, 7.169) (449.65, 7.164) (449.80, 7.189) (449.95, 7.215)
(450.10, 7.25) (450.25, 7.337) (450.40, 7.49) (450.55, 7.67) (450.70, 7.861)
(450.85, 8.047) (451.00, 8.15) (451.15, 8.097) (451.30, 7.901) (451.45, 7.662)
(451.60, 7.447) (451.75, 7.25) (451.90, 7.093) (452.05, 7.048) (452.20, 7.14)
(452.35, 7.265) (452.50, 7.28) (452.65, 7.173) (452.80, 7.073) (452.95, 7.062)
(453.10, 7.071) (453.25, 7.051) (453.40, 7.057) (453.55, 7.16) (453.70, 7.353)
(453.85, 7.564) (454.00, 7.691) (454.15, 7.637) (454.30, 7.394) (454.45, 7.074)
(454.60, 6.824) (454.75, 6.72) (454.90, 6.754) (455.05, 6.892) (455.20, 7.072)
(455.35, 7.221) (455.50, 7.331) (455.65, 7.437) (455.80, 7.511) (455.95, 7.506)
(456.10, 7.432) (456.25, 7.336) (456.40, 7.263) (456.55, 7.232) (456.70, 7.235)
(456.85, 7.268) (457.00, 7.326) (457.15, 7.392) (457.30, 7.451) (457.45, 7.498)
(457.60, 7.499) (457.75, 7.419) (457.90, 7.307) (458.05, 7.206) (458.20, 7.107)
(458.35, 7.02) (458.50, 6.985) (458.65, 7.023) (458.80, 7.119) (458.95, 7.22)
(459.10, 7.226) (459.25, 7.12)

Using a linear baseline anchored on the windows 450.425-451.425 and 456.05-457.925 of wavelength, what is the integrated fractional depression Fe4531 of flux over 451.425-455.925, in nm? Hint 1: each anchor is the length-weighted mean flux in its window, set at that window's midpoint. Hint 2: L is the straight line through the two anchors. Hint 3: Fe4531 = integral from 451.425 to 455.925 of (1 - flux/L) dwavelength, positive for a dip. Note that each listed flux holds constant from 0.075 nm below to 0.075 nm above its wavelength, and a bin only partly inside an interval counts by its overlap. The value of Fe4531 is 0.27 nm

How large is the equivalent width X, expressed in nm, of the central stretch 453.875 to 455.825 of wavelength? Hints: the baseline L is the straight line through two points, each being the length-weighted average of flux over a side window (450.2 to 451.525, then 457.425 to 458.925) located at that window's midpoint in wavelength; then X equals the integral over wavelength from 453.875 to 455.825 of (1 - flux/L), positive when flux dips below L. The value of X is 0.07 nm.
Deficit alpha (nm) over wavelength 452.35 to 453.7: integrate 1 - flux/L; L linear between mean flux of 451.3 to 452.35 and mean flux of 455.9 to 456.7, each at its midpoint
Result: 0.03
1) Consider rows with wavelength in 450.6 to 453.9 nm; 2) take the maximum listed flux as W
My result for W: 8.15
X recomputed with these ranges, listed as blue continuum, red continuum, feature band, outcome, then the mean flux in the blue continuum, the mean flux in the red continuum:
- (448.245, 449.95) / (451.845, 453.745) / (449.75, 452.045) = -0.10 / 7.35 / 7.14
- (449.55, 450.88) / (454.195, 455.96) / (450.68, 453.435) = -0.03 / 7.44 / 7.14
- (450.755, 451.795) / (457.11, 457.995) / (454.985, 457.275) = 0.06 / 7.81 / 7.42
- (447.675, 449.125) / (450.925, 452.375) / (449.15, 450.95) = 0.01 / 7.38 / 7.51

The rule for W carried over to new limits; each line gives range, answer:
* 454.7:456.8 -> 7.511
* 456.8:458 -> 7.499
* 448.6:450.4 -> 7.633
